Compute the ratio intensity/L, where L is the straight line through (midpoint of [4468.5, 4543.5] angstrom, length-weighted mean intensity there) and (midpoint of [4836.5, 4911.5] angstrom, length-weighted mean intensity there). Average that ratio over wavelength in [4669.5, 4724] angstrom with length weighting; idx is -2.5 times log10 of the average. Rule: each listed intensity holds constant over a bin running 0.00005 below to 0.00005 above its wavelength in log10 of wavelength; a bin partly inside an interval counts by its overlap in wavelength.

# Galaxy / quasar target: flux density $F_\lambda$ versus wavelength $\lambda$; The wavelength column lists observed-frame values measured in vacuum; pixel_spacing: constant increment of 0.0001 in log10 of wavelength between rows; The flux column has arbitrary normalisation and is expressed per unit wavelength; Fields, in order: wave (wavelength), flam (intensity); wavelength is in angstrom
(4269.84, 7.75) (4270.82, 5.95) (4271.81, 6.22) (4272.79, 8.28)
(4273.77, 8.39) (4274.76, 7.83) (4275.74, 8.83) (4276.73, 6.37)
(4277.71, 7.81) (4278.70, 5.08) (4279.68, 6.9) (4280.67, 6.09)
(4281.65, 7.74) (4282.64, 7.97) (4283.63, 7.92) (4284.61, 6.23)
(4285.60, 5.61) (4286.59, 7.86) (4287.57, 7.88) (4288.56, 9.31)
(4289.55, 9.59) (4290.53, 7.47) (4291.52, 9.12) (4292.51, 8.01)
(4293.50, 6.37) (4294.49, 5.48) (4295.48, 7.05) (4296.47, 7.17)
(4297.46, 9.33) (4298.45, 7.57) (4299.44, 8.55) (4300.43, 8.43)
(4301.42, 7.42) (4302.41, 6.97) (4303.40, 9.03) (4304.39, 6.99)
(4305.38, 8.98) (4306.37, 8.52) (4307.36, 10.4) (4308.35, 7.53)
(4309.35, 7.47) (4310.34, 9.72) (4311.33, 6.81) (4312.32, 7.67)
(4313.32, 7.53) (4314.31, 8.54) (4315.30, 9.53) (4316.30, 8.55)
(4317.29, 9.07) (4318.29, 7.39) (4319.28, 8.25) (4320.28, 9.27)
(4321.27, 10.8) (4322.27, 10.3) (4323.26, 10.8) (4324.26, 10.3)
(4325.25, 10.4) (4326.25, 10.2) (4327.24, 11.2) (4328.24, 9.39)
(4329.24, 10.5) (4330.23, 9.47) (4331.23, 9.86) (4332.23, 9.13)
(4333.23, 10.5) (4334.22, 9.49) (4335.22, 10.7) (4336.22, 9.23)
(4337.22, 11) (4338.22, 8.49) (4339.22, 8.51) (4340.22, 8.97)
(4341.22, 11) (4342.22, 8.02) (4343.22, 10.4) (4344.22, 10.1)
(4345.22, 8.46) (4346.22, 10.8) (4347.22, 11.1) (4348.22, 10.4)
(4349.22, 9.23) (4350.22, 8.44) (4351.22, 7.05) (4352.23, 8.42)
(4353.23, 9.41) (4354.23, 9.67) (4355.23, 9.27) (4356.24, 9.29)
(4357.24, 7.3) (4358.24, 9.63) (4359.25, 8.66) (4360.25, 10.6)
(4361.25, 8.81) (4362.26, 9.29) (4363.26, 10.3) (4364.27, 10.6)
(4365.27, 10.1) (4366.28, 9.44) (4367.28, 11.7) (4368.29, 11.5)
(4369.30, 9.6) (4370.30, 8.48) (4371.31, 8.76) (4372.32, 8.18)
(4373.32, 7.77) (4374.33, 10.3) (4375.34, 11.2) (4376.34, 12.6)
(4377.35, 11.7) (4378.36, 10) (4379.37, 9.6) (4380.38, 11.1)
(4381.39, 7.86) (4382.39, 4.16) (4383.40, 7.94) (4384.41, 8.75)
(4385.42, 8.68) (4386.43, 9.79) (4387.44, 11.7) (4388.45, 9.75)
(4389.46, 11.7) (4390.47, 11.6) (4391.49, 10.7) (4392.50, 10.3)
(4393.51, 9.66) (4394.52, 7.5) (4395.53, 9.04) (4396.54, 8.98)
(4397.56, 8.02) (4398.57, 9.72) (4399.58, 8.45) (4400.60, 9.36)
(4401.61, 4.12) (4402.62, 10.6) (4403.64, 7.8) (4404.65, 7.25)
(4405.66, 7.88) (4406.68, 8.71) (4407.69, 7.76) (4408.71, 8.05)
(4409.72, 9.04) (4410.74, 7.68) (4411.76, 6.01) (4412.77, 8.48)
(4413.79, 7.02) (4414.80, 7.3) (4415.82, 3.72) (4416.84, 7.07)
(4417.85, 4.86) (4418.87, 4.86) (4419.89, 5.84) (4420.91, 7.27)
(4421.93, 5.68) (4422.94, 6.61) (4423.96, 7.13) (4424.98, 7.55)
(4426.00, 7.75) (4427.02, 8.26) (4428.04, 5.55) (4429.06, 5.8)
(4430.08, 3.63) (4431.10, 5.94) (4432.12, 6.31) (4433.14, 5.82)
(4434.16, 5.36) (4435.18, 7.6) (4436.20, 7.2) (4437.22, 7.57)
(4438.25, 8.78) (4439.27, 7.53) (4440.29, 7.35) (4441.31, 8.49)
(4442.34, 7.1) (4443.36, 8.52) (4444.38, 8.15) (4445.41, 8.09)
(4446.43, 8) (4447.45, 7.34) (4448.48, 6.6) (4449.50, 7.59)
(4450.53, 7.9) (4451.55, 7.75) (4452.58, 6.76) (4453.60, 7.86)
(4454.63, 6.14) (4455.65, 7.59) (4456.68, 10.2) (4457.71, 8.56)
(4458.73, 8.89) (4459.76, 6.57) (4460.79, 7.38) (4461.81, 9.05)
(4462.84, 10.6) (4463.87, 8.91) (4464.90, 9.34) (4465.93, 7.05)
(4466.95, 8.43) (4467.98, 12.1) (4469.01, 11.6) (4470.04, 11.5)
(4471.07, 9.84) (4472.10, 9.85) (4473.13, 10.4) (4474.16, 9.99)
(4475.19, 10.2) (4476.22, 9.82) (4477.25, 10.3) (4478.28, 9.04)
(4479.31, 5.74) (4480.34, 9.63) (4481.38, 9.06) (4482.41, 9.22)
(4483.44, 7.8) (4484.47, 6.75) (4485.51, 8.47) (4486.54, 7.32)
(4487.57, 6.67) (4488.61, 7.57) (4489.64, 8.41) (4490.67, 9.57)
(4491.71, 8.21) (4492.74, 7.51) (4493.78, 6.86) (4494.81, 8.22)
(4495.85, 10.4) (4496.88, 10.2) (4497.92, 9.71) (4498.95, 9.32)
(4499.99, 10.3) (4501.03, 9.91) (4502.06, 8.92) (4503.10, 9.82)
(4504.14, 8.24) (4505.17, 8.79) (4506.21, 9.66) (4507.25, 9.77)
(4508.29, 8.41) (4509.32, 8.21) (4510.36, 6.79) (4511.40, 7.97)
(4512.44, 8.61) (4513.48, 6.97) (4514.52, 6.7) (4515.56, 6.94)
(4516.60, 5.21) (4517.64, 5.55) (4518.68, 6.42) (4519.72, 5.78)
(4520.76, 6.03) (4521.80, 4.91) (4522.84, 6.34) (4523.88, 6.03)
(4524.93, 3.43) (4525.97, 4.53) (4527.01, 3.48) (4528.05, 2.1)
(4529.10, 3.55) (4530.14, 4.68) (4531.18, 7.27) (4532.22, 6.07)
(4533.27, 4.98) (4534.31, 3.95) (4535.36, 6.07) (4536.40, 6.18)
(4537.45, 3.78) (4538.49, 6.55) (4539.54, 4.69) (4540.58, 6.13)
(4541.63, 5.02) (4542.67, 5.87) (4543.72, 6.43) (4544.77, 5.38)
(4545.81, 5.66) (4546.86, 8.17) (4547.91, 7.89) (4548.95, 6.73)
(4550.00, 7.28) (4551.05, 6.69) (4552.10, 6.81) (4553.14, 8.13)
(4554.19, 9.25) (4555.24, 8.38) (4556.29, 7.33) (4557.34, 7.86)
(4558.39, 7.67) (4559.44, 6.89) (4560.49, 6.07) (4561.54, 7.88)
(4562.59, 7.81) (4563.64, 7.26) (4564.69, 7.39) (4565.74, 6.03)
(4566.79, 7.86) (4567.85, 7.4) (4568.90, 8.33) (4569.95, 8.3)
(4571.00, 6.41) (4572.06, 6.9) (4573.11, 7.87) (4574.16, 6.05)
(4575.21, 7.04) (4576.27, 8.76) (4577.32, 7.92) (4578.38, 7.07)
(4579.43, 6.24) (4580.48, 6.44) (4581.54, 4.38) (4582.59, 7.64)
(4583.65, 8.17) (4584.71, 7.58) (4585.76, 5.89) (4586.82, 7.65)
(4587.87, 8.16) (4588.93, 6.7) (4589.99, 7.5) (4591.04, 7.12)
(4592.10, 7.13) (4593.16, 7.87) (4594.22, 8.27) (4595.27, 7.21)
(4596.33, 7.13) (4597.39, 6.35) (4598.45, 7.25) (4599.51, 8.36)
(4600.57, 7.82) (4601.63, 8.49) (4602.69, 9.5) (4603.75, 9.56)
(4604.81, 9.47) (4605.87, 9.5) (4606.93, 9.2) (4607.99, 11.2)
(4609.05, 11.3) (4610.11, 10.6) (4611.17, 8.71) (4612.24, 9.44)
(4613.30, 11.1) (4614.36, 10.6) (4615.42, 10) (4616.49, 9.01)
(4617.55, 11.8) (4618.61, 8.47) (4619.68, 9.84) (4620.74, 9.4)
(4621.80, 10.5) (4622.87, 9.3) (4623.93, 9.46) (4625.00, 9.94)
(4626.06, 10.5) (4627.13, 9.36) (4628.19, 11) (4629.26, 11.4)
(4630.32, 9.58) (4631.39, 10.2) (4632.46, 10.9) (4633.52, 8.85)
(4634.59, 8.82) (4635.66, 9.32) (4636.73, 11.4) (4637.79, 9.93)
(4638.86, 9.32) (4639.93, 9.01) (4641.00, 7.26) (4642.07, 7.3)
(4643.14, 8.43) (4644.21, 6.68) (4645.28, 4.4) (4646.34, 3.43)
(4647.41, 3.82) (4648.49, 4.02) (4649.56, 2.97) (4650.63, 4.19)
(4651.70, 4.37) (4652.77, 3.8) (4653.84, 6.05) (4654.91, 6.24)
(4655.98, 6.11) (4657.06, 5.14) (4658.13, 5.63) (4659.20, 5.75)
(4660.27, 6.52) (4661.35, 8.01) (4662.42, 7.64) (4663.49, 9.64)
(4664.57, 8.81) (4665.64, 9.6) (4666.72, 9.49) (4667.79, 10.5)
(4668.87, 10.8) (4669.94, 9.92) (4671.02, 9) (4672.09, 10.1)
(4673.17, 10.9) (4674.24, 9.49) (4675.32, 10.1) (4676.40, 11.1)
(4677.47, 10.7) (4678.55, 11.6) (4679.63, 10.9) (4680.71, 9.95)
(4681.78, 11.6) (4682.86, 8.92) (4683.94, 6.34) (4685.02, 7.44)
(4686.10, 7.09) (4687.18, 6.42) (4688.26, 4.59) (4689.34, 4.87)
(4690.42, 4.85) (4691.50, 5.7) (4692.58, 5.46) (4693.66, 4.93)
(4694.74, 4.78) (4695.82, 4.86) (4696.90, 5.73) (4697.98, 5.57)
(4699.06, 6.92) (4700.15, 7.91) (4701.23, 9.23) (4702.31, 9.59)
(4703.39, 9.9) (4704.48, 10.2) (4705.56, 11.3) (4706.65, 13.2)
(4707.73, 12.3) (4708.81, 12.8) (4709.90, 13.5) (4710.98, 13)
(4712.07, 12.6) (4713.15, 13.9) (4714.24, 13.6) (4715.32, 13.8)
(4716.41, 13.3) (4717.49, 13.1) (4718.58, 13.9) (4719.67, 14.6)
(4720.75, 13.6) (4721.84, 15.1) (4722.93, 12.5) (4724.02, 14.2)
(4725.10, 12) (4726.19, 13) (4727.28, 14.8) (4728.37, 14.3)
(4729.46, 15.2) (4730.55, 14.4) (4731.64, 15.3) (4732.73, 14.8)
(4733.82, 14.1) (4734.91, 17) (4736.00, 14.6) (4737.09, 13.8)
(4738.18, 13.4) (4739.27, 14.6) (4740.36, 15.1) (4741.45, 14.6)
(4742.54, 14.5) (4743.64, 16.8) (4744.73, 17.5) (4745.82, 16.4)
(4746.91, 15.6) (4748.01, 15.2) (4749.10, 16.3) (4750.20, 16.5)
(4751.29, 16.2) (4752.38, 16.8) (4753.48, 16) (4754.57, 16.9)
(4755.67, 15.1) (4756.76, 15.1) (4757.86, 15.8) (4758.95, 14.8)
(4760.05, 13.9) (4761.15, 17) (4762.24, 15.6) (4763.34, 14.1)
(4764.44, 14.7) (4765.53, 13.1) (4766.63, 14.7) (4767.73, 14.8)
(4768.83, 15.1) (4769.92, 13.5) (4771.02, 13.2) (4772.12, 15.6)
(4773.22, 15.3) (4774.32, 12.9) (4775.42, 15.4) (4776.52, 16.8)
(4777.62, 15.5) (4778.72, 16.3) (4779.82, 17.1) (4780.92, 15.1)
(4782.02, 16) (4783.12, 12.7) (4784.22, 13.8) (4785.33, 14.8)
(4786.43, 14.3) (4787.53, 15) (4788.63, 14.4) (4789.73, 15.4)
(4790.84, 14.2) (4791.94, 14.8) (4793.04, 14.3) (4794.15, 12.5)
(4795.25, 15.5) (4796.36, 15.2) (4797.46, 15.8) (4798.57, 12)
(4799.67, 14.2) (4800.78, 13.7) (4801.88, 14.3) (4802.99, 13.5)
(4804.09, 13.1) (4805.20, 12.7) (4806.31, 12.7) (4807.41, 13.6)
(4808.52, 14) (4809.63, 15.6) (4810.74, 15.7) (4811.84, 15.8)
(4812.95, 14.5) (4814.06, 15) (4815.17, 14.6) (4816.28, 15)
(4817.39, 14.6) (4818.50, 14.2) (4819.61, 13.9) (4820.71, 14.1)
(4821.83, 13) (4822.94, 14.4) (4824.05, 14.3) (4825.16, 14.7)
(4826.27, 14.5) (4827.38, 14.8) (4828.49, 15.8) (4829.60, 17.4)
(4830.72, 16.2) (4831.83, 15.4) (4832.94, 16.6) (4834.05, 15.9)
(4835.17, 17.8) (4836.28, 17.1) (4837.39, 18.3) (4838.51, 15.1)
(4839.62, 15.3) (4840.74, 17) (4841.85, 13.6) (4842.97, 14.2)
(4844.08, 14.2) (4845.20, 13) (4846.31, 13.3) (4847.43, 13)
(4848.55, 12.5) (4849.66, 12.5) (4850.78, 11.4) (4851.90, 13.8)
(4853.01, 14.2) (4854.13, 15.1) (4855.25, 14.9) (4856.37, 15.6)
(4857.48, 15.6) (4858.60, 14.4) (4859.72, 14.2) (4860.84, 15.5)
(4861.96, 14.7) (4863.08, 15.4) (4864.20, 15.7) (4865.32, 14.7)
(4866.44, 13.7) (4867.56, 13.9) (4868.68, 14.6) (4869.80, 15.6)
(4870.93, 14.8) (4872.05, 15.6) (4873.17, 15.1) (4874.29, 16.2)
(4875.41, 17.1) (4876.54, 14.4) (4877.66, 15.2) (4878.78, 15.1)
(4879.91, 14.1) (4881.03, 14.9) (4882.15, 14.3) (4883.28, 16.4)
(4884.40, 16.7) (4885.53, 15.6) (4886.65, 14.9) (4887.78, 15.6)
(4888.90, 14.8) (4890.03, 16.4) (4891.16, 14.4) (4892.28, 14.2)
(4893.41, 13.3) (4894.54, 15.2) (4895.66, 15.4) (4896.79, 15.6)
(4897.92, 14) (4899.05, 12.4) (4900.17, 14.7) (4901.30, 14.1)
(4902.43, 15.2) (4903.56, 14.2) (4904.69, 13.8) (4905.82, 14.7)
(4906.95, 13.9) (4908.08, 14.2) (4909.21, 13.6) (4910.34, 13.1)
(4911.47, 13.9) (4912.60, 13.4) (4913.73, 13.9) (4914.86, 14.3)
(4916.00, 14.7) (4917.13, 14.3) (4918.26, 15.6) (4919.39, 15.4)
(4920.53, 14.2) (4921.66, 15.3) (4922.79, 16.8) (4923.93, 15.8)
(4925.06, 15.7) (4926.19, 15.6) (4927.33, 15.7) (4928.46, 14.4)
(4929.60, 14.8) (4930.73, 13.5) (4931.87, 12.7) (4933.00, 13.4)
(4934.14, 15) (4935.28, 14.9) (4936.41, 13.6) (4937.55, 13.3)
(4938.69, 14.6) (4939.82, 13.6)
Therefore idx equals 0.14 mag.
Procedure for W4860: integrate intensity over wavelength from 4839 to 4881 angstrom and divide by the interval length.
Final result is 14.6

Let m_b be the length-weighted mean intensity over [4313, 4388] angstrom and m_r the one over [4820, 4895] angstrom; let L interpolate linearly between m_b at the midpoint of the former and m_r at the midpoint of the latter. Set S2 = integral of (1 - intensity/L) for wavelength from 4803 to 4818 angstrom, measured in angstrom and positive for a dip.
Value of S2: 0.10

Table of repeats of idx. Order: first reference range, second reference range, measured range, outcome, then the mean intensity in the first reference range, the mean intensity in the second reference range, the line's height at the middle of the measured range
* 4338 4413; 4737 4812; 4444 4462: 0.307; 9.22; 14.9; 10.3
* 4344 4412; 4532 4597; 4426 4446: 0.208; 9.23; 6.93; 8.52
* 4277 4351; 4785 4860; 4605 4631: 0.213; 8.69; 14.6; 12.2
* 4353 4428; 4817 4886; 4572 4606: 0.447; 8.66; 14.9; 11.4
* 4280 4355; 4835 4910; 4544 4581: 0.488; 8.78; 14.8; 11.4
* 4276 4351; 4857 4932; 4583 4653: 0.376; 8.66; 14.8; 11.9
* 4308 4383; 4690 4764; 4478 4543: 0.473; 9.43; 13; 11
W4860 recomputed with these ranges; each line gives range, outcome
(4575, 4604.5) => 7.49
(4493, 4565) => 6.93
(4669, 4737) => 10.8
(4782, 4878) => 14.7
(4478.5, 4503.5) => 8.57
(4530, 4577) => 6.81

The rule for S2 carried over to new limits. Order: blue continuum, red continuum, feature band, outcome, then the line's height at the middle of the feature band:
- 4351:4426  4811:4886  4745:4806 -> -4.22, 13.9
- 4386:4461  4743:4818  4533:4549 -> 6.75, 10.1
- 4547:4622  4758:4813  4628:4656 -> 7.10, 9.92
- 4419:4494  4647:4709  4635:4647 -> 0.05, 7.86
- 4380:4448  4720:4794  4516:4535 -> 9.50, 10.1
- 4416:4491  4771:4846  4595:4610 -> 2.76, 10.8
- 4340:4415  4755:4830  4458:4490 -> 4.58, 10.5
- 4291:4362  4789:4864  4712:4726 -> -0.17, 13.4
